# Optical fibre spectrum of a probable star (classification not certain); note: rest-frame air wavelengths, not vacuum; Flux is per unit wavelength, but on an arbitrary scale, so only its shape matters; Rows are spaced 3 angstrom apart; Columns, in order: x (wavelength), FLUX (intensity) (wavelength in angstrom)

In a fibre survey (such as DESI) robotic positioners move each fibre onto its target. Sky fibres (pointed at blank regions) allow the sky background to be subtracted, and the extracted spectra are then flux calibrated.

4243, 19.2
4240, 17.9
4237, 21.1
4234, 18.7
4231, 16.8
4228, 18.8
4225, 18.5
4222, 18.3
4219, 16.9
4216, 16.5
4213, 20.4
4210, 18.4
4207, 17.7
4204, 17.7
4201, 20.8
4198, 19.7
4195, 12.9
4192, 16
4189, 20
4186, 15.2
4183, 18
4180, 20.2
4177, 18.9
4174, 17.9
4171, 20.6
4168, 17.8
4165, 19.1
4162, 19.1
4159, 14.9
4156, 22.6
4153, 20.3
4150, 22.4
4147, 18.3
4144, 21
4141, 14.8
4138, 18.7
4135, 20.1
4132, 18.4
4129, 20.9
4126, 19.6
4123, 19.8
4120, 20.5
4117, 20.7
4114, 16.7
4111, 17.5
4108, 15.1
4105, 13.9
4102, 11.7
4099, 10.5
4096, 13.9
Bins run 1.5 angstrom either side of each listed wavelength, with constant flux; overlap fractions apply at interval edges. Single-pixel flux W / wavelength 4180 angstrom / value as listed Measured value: 20.2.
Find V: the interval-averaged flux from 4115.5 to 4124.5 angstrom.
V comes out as 20.3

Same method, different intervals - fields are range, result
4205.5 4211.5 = 18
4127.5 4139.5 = 19.5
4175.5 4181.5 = 19.5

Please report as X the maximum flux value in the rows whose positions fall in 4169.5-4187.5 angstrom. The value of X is 20.6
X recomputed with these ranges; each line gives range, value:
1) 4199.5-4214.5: 20.8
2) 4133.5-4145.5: 21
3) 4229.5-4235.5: 18.7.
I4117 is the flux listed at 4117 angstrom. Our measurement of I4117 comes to 20.7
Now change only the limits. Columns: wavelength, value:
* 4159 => 14.9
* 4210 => 18.4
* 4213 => 20.4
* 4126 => 19.6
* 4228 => 18.8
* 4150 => 22.4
